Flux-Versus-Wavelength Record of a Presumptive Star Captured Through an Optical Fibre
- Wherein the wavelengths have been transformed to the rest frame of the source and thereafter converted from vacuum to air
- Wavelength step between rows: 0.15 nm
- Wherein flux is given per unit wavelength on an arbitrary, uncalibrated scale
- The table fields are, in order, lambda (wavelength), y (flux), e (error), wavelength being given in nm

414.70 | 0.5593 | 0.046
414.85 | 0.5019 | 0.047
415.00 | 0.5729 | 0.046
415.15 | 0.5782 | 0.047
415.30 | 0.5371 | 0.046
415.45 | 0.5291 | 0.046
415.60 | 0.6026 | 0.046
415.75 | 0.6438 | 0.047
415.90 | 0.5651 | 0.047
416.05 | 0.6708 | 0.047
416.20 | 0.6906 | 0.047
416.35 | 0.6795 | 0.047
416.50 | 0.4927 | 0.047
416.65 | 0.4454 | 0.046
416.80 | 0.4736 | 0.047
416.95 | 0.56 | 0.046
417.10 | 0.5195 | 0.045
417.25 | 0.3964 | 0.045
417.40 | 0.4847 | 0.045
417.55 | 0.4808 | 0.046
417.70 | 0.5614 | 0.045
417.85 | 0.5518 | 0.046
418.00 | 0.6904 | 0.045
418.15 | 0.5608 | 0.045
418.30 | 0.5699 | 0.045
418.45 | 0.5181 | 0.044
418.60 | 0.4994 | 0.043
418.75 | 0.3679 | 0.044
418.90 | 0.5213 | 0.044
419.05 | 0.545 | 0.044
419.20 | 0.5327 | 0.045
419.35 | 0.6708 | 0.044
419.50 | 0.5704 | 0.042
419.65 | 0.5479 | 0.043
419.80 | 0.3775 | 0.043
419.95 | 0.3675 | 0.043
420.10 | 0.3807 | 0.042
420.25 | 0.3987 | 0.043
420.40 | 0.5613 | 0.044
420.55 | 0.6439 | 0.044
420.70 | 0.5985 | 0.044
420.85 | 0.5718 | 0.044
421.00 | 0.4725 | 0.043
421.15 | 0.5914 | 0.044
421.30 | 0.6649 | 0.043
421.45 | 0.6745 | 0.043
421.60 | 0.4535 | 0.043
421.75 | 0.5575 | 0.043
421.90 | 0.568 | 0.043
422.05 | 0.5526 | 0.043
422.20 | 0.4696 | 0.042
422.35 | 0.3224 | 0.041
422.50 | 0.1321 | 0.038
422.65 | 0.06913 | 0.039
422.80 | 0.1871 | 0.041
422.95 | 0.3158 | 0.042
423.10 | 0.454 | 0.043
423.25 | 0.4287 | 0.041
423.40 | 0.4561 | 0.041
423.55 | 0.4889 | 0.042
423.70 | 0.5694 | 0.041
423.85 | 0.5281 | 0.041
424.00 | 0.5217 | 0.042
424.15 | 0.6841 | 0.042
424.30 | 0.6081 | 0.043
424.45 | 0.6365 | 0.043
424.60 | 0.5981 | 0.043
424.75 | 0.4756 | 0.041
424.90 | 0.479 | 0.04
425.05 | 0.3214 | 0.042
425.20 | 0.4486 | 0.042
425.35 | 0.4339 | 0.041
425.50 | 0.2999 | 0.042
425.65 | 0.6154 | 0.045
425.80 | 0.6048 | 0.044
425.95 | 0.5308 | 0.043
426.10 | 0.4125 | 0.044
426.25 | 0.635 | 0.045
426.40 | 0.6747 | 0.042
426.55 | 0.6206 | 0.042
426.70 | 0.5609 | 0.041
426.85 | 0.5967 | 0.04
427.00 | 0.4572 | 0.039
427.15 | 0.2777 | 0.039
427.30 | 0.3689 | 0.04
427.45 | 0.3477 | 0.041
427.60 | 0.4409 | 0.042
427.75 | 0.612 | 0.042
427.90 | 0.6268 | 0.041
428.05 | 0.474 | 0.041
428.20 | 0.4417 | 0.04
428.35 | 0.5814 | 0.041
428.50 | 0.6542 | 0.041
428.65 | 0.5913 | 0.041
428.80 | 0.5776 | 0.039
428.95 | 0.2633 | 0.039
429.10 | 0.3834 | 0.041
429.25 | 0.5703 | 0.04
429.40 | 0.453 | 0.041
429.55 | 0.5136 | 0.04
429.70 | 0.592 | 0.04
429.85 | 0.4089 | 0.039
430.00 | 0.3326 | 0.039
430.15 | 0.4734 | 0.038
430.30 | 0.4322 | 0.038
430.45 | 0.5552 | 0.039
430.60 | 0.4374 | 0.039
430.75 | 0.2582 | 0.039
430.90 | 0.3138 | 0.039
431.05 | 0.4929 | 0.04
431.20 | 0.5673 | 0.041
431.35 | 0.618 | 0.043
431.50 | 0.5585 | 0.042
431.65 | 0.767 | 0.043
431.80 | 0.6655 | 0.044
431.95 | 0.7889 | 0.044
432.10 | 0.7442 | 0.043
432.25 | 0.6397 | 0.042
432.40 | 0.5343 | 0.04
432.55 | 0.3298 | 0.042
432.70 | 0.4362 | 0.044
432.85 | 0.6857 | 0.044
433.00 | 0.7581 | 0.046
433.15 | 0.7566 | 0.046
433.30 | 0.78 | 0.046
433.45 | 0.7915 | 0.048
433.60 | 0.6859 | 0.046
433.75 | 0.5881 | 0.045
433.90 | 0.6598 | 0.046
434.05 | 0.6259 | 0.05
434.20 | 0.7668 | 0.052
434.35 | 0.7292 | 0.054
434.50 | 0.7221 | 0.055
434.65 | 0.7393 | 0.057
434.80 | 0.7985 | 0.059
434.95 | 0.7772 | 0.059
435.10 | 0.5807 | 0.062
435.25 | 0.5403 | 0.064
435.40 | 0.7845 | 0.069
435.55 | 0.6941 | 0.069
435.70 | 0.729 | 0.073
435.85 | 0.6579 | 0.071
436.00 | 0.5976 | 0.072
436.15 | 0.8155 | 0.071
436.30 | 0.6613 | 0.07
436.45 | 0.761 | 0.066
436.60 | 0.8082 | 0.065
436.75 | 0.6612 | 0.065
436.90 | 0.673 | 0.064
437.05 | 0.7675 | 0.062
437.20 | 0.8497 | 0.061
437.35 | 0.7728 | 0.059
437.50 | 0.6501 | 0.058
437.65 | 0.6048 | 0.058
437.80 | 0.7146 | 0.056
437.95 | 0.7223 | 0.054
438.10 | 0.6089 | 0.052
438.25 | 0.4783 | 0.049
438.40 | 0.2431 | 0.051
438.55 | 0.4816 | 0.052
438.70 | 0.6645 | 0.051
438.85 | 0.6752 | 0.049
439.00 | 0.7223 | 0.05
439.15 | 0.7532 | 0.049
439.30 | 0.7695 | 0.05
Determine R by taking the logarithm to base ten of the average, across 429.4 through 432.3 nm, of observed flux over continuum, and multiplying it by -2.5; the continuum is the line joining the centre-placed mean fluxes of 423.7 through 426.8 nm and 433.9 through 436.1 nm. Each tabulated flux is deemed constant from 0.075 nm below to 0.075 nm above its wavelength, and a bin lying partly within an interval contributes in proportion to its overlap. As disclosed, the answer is 0.184 mag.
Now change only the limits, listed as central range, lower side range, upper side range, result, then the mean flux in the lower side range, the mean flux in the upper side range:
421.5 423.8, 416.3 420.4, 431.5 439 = 0.33 mag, 0.51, 0.672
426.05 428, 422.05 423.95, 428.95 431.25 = -0.22 mag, 0.378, 0.445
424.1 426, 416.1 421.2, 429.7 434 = 0.07 mag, 0.527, 0.574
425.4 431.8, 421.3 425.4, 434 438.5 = 0.10 mag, 0.464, 0.684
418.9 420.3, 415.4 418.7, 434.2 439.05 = 0.16 mag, 0.553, 0.679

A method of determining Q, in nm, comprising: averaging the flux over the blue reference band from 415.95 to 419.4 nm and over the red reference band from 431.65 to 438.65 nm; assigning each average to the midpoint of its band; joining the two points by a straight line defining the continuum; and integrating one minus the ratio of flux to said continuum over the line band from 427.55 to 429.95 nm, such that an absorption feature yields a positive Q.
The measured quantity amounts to 0.437 nm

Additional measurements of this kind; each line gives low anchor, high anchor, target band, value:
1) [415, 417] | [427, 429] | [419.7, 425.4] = 0.53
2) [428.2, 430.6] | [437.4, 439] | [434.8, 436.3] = -0.34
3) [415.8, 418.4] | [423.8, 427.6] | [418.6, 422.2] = 0.05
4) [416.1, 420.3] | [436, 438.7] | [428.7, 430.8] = 0.53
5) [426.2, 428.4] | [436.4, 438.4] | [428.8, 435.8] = 0.06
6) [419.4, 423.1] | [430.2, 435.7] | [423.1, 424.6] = -0.14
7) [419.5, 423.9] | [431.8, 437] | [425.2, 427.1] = 0.04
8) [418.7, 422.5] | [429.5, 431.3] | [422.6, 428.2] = -0.04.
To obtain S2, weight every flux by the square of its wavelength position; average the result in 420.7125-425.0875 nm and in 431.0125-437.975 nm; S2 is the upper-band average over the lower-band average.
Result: 1.5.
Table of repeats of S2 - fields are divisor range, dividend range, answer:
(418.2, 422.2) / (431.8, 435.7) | 1.37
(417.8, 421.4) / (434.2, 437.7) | 1.45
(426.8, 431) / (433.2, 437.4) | 1.58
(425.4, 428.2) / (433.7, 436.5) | 1.43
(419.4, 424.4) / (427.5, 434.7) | 1.24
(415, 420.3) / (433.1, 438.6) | 1.40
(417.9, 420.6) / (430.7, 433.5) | 1.25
